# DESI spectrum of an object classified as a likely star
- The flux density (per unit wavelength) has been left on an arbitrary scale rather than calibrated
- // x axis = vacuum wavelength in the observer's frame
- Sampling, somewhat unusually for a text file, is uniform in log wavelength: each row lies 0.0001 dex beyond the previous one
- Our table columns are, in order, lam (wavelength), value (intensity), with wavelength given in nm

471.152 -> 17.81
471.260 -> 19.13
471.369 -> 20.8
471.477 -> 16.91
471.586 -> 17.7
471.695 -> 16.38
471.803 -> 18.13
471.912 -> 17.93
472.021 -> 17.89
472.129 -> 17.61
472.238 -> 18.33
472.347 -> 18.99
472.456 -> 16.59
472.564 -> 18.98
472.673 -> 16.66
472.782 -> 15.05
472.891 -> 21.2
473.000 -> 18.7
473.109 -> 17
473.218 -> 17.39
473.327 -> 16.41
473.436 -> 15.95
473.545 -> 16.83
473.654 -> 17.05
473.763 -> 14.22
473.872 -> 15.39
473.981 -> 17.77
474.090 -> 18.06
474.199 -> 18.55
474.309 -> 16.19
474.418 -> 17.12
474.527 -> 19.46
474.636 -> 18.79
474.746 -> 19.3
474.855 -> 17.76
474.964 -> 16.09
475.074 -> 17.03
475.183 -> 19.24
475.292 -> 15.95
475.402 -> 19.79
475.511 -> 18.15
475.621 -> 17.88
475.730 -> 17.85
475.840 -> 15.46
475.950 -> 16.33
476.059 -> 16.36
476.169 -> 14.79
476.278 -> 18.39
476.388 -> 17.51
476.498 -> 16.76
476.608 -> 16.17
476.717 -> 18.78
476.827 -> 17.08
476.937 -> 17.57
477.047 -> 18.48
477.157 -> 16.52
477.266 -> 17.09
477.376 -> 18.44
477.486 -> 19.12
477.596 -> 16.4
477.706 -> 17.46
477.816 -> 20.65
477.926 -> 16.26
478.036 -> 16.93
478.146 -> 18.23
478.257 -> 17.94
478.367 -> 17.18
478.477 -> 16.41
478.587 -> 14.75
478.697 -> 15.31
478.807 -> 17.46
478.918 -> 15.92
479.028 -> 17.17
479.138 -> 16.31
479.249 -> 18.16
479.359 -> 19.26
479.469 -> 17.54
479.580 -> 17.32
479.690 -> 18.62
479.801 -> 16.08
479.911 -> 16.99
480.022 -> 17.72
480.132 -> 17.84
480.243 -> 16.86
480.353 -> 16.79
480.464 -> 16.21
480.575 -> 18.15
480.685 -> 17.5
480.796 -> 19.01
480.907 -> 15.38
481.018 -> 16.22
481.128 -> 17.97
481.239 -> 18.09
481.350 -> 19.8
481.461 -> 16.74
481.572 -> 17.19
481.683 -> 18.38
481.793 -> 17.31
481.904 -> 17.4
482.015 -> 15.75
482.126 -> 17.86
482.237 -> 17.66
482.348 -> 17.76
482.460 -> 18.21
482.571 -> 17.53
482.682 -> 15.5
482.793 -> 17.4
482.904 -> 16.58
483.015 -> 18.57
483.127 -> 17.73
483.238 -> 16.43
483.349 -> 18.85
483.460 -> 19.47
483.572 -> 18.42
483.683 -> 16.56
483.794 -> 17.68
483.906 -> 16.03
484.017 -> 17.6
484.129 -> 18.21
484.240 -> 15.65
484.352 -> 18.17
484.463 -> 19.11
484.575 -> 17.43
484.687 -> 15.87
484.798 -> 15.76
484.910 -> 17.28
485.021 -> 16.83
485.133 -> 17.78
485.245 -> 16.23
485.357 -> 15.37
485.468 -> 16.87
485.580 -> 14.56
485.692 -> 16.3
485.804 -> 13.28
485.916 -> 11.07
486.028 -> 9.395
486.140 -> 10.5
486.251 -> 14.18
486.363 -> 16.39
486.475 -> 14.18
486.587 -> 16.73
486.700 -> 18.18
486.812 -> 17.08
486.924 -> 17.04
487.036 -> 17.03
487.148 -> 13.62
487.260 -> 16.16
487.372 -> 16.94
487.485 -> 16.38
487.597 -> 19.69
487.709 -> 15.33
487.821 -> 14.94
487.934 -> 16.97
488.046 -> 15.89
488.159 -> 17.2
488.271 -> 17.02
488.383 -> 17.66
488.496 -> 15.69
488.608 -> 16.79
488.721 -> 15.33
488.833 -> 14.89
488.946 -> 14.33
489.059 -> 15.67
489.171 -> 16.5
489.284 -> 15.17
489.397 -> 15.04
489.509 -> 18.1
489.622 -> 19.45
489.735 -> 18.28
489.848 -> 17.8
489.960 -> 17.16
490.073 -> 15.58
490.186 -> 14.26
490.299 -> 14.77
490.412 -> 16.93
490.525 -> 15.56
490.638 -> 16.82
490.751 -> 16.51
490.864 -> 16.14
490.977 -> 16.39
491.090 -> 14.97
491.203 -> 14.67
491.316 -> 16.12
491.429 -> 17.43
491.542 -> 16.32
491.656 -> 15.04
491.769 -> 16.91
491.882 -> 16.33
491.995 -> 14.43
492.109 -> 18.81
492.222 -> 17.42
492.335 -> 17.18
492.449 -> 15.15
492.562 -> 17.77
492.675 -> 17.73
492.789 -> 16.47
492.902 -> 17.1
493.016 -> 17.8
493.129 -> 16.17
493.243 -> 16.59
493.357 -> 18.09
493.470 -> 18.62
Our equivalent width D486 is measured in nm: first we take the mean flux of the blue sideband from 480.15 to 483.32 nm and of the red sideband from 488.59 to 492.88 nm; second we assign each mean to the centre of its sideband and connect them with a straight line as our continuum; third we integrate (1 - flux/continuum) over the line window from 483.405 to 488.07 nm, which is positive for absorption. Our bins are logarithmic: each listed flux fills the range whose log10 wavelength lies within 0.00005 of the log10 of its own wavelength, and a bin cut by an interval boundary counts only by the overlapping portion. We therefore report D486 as 0.21 nm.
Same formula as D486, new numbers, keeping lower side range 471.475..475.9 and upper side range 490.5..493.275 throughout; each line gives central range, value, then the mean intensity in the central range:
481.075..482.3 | -0.04 nm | 17.7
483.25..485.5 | -0.04 nm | 17.2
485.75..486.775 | 0.18 nm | 13.8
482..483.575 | -0.06 nm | 17.6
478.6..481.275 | -0.01 nm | 17.2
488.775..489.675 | 0.03 nm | 16.1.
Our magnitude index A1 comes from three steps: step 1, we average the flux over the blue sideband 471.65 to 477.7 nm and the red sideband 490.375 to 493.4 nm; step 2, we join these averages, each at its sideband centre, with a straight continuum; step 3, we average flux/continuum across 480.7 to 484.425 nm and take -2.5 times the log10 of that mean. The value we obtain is -0.03 mag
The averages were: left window 17.4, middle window 17.5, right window 16.5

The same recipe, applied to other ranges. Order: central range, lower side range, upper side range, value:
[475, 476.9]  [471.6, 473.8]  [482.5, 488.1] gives -0.01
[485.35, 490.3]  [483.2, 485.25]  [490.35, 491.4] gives 0.06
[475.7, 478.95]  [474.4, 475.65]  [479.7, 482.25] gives 0.04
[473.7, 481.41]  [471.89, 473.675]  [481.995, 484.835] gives 0.01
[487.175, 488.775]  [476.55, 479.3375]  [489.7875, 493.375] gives 0.01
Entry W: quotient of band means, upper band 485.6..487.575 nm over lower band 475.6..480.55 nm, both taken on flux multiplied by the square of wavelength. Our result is 0.9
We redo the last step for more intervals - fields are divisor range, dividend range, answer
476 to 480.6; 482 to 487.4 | 0.98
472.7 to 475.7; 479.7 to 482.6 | 1.02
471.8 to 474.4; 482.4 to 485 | 1.05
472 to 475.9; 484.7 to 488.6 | 0.95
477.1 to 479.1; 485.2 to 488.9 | 0.94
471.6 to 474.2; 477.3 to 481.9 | 1.03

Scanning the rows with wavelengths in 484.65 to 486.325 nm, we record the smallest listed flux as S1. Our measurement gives 9.395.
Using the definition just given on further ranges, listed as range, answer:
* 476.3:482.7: 14.75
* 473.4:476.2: 14.22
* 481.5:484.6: 15.5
